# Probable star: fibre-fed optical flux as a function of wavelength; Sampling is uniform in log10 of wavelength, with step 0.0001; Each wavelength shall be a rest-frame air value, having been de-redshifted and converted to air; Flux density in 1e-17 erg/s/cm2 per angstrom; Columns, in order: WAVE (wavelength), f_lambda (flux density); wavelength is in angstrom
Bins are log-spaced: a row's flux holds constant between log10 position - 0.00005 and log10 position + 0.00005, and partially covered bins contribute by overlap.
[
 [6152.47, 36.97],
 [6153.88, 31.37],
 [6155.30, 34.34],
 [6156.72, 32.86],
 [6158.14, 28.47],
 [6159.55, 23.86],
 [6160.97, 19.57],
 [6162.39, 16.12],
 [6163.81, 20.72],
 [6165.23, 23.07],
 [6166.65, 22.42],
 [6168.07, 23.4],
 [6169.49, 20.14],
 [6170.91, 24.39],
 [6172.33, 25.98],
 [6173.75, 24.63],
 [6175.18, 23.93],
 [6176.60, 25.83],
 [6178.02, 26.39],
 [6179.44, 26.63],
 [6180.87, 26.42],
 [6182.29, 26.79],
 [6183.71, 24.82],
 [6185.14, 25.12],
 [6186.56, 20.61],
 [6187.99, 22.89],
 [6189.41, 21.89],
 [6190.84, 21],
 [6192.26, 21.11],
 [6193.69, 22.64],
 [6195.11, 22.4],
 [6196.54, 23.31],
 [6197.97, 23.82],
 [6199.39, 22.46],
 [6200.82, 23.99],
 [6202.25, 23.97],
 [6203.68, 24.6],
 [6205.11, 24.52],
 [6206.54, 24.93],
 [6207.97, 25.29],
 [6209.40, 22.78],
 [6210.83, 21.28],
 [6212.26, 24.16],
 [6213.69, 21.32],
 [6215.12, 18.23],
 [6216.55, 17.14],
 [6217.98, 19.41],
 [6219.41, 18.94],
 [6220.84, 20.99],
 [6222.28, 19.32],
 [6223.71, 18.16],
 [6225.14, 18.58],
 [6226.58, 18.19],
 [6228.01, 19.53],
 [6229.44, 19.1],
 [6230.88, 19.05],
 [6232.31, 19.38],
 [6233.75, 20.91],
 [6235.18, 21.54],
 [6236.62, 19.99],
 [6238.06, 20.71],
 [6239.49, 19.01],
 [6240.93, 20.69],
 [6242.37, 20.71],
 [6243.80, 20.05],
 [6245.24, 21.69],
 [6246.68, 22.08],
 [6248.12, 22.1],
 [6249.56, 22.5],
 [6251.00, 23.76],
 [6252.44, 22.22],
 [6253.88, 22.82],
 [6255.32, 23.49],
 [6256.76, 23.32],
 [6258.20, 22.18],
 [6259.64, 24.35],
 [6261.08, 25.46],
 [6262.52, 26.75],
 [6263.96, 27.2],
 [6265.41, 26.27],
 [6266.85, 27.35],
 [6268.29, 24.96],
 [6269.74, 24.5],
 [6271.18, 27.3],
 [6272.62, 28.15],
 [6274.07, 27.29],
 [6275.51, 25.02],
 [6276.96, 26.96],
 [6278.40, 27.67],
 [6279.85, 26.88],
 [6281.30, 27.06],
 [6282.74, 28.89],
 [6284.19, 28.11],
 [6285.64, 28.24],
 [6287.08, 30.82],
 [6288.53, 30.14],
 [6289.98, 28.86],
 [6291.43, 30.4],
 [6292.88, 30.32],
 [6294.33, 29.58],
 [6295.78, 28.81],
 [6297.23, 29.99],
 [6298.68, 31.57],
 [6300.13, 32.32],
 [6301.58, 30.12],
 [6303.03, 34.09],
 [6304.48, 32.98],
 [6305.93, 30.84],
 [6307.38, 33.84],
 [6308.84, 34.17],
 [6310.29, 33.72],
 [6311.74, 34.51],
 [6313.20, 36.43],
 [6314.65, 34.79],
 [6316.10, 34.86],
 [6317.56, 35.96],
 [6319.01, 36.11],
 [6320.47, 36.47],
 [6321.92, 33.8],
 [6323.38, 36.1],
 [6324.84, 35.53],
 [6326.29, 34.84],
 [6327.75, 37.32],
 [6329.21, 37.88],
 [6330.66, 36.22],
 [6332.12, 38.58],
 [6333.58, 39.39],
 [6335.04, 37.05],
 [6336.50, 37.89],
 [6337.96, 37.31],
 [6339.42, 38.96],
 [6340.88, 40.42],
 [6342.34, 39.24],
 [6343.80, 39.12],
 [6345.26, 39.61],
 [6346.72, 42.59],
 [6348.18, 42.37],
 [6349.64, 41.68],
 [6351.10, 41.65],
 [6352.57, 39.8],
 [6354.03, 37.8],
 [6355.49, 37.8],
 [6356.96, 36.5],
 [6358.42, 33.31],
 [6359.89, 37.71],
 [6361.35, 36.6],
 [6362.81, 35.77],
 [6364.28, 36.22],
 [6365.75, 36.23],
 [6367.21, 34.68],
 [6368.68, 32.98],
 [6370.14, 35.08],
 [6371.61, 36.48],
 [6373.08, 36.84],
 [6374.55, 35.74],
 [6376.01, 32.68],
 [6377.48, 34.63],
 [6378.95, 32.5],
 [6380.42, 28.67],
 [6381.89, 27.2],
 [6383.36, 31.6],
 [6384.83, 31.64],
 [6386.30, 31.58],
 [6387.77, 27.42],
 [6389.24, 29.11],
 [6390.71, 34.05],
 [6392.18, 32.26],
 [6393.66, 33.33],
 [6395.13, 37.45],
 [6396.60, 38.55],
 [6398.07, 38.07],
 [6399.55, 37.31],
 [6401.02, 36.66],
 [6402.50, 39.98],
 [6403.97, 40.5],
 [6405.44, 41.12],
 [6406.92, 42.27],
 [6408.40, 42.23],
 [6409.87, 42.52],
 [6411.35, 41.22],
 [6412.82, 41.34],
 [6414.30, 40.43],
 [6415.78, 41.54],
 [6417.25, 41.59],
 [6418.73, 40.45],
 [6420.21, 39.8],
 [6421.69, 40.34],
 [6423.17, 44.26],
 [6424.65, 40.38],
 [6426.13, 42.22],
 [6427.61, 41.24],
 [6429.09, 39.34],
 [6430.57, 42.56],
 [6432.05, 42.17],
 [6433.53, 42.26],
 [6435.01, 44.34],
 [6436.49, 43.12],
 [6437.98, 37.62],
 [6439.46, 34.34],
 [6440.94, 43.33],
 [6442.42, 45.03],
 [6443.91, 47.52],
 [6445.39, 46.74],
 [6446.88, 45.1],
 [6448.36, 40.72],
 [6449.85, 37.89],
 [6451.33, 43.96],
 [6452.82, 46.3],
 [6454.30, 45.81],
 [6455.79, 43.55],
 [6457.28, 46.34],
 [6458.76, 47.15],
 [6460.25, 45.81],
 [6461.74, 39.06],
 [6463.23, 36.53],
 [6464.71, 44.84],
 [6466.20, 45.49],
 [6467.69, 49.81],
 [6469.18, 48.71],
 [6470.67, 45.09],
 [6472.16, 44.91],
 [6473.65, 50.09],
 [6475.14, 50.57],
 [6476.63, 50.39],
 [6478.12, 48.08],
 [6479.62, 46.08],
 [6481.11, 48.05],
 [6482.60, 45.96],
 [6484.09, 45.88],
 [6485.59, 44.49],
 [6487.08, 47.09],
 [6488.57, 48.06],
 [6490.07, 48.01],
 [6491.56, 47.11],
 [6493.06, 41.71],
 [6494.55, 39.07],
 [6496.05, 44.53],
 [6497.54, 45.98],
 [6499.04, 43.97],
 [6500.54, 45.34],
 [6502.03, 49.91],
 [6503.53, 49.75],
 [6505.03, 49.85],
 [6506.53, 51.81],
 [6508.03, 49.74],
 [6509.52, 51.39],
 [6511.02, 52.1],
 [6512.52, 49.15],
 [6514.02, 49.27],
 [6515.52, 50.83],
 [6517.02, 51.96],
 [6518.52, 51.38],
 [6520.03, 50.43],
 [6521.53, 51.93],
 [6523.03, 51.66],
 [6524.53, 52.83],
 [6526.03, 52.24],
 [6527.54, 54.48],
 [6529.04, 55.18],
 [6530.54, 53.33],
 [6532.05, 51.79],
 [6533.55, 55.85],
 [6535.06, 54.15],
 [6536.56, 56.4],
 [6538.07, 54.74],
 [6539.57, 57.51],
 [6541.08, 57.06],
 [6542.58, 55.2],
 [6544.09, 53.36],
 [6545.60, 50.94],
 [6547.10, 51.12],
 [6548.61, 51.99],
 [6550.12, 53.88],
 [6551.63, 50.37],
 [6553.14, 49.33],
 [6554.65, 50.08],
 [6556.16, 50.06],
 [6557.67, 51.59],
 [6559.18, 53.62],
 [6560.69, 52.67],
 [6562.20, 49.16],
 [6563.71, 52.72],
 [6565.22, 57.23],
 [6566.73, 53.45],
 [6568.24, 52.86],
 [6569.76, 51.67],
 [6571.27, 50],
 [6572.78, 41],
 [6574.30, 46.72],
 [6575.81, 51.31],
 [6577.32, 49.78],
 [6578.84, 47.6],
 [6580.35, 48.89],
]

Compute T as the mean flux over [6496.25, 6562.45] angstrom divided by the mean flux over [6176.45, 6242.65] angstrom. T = 2.36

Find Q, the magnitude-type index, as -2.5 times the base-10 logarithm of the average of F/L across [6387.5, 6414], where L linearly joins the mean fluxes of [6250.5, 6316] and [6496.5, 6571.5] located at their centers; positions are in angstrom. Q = 0.05 mag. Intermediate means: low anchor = 28.6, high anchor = 51.9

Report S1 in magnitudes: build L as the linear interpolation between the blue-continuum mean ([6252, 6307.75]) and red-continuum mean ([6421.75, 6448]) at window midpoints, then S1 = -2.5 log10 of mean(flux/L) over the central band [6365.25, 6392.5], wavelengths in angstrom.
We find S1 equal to 0.14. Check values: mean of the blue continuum 27.9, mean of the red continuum 42.4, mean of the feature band 32.7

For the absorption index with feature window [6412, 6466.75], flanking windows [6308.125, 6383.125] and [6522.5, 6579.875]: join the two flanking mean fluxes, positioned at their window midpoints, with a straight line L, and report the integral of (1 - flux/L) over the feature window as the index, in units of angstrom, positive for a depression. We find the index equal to 1.5 angstrom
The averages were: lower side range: 36.4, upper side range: 52.2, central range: 42.4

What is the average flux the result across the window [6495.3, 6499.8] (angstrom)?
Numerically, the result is 44.8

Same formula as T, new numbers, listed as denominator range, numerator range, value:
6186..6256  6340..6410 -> 1.70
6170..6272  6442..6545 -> 2.14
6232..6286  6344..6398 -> 1.46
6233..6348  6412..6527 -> 1.52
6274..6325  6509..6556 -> 1.67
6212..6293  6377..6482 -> 1.74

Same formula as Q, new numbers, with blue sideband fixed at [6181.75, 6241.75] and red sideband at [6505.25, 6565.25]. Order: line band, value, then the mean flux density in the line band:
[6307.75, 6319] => -0.12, 35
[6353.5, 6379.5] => 0.02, 35.5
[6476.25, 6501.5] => 0.05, 45.8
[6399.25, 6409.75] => -0.01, 40.3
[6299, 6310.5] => -0.08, 32.7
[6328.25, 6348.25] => -0.16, 38.9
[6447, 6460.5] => 0.01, 44.2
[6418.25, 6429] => 0.02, 41.1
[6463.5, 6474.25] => -0.01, 46.5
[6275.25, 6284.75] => 0.03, 27.3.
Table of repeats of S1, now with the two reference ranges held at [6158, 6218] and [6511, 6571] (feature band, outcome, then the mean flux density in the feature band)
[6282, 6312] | 0.04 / 31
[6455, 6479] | 0.01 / 46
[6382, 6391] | 0.29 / 30.5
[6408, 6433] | 0.03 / 41.4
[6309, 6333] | -0.05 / 35.8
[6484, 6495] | 0.07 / 45.3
